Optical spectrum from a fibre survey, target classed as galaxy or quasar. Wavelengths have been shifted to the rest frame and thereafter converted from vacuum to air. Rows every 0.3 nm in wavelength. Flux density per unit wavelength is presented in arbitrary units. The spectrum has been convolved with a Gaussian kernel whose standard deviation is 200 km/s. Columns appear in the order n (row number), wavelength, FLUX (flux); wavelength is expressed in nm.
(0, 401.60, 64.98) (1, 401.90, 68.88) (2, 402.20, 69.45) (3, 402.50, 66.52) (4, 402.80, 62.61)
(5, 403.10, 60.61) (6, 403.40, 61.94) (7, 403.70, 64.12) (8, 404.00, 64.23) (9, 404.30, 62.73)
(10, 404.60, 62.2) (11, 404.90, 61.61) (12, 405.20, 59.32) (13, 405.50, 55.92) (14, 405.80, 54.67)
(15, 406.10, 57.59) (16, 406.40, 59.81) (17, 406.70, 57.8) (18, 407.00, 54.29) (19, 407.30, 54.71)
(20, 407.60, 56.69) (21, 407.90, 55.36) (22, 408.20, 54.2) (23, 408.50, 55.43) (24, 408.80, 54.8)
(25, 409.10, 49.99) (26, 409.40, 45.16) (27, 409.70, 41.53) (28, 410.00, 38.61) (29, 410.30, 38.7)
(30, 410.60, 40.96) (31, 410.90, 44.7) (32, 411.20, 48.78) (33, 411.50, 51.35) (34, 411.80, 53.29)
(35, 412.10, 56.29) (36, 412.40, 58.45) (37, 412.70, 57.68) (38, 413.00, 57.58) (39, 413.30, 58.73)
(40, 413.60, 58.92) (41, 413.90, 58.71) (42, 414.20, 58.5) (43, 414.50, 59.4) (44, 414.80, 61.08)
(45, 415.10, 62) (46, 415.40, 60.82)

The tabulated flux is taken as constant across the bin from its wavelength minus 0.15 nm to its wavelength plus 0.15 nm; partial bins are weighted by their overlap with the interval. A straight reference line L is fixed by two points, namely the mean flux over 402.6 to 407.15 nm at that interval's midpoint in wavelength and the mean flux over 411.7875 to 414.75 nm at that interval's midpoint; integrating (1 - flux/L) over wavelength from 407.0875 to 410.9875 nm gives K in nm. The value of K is 0.69 nm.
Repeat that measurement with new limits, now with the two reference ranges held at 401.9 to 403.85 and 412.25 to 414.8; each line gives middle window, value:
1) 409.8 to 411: 0.39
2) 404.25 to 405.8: 0.09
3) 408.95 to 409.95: 0.26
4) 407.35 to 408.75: 0.14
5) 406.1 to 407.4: 0.12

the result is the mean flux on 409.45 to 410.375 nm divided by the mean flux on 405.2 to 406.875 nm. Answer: 0.70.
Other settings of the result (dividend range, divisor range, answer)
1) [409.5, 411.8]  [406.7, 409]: 0.80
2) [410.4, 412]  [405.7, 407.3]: 0.84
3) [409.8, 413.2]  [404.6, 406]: 0.85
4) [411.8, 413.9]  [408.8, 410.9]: 1.32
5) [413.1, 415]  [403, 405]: 0.95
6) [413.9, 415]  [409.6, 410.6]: 1.50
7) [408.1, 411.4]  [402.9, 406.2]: 0.77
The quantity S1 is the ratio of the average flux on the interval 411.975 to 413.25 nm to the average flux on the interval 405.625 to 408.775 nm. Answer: 1.03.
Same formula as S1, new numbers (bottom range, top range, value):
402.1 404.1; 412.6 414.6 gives 0.91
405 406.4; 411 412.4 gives 0.92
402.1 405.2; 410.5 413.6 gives 0.84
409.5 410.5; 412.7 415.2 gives 1.48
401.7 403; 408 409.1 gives 0.81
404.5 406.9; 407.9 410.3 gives 0.83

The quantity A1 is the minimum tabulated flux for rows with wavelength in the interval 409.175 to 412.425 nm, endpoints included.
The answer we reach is 38.61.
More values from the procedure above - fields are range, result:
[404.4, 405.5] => 55.92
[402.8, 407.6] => 54.29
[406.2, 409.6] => 45.16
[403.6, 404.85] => 62.2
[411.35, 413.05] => 51.35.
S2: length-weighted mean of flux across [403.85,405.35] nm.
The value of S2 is 62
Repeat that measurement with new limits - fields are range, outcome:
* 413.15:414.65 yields 58.9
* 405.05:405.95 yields 56.6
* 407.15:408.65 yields 55.3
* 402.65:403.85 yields 62.3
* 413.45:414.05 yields 58.8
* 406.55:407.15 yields 56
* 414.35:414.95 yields 60.2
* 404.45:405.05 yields 61.9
